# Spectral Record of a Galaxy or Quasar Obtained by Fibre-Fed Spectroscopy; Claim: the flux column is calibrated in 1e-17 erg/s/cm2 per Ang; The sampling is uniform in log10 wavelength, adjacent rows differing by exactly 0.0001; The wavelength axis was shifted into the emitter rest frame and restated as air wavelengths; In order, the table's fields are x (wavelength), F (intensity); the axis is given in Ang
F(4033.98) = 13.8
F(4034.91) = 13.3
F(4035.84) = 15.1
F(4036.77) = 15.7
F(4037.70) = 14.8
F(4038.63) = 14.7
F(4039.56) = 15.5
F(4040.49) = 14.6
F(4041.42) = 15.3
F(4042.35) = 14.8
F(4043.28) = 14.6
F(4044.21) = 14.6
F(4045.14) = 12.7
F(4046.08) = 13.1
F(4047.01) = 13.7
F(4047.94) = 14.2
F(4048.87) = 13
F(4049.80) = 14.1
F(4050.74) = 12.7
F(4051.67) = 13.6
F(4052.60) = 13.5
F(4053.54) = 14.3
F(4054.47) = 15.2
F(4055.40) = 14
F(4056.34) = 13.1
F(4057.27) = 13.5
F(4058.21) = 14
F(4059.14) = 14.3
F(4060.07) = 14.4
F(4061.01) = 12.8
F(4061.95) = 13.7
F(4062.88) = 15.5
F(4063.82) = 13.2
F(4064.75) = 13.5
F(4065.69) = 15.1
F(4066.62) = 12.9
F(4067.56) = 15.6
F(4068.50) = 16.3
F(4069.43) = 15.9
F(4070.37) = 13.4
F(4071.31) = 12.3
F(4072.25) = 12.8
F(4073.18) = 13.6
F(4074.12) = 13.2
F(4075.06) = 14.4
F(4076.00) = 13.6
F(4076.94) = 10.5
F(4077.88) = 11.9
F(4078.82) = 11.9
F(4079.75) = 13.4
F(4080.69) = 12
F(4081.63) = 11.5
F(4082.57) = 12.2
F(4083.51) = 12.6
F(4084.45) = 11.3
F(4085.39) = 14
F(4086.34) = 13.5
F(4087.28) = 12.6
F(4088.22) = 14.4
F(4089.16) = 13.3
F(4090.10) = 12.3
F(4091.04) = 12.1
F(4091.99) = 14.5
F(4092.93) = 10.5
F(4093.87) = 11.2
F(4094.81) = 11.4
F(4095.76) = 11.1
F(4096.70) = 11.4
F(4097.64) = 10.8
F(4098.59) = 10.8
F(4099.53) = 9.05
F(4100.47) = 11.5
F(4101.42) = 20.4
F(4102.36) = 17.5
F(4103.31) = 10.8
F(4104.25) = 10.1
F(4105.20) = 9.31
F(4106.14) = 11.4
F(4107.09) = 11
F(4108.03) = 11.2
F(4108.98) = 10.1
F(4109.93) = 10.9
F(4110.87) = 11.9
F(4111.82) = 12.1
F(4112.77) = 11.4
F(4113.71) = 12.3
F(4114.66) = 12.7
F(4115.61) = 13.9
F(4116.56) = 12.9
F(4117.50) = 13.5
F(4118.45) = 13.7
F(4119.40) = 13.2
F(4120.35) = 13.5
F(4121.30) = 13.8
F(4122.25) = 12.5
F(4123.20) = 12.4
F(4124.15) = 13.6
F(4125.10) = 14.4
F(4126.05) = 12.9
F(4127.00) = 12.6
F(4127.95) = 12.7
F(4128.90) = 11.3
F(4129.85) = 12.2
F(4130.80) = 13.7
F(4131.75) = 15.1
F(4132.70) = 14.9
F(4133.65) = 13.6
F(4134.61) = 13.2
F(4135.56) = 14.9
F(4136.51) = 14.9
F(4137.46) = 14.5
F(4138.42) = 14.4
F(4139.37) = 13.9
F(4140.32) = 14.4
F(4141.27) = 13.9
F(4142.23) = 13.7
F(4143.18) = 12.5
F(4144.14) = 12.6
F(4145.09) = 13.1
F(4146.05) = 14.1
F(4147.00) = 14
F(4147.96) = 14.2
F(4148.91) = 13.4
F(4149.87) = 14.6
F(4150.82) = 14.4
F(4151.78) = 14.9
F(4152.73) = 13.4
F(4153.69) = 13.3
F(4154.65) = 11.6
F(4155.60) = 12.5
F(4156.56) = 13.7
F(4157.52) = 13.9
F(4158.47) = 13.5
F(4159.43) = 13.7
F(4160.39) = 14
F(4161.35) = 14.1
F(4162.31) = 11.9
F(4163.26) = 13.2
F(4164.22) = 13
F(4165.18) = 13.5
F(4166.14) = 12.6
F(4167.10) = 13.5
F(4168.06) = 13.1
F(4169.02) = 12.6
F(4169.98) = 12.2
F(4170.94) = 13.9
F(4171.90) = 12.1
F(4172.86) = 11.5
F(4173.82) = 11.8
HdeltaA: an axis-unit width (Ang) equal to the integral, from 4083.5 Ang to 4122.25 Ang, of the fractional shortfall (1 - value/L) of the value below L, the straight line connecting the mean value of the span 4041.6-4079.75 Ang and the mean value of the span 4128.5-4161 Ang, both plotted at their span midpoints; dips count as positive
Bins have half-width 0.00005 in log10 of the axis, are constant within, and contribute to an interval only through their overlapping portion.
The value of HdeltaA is 3.9 Ang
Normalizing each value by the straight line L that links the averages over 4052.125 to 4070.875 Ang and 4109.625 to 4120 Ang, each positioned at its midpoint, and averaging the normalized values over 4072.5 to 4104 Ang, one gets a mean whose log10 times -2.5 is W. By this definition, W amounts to 0.07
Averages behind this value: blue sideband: 14.2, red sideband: 12.6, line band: 12.6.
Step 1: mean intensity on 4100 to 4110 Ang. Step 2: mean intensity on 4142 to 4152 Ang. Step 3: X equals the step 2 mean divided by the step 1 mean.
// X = 1.12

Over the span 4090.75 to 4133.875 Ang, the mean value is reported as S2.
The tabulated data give 12.5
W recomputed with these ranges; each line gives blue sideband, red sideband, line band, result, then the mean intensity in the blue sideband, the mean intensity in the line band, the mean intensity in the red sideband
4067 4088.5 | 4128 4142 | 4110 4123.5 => 0.07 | 13.2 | 12.8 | 13.9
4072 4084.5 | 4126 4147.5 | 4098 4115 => 0.10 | 12.5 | 11.9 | 13.6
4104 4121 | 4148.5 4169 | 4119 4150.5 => -0.08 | 12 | 13.6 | 13.4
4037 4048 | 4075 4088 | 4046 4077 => -0.03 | 14.4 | 13.8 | 12.5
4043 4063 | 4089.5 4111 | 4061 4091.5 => -0.04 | 13.8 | 13.3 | 11.8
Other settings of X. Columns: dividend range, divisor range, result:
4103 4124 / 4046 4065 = 0.87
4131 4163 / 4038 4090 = 1.01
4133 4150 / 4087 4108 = 1.14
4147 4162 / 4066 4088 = 1.04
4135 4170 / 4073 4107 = 1.10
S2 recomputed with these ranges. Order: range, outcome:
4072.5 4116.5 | 12.3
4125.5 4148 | 13.6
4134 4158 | 13.8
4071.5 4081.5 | 12.7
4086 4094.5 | 12.7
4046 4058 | 13.7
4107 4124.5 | 12.5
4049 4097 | 13.2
